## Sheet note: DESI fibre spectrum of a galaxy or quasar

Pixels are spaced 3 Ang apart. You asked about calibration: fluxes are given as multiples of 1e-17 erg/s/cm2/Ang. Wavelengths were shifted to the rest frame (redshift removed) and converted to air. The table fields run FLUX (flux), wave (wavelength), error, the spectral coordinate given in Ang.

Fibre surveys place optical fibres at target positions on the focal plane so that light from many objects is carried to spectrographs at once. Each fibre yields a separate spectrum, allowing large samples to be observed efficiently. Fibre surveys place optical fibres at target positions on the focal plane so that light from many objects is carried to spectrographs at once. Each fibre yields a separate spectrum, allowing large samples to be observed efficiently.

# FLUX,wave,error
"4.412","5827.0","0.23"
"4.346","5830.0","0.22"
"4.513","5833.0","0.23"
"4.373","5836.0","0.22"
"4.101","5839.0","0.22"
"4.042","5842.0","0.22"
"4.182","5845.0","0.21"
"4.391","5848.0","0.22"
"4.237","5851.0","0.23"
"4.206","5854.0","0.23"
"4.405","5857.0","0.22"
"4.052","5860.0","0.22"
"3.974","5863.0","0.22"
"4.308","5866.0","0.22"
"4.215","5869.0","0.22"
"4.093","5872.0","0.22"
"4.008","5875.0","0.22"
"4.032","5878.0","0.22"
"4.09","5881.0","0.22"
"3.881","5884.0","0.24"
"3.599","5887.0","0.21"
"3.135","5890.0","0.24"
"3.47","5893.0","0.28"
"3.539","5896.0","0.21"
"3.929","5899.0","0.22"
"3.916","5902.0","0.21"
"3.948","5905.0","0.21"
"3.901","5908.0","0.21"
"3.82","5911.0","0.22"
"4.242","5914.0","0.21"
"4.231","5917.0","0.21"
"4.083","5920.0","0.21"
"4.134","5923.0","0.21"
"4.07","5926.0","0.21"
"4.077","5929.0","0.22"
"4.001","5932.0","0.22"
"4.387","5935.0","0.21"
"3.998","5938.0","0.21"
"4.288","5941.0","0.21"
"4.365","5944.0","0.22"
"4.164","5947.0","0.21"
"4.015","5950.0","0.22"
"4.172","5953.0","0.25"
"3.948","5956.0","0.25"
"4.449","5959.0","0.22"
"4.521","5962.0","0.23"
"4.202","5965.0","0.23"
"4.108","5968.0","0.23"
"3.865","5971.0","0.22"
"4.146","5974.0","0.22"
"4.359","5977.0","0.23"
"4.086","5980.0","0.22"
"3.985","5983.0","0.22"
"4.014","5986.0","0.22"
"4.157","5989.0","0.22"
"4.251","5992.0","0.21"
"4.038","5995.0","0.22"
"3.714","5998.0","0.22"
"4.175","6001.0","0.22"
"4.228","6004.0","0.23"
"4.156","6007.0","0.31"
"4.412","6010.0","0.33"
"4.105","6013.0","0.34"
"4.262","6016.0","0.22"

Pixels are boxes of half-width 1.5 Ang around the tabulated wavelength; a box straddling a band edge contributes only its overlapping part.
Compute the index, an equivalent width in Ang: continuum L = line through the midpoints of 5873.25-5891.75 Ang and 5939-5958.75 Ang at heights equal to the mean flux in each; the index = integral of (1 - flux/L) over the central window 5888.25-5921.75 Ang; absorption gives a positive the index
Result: 0.7 Ang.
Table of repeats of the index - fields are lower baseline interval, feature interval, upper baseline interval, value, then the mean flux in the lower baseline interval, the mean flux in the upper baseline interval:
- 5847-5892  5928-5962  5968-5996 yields -0.9 Ang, 4.03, 4.1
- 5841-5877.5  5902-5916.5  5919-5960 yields 0.6 Ang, 4.17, 4.15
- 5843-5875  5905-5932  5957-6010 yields 0.7 Ang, 4.19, 4.15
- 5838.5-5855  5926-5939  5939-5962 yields 0.3 Ang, 4.2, 4.22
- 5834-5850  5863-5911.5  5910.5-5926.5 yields 3.4 Ang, 4.23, 4.12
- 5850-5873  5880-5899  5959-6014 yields 2.5 Ang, 4.19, 4.15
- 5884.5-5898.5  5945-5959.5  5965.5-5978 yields -0.6 Ang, 3.5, 4.12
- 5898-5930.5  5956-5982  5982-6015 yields -0.7 Ang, 4.03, 4.12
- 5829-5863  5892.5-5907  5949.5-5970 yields 1.5 Ang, 4.25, 4.2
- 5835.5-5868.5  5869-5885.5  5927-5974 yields 0.6 Ang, 4.2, 4.17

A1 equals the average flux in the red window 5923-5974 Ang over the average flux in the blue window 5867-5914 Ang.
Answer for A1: 1.08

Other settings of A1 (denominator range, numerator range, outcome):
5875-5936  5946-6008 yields 1.05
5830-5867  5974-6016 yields 0.98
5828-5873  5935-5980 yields 0.99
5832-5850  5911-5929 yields 0.97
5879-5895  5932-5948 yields 1.16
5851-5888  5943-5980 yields 1.02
